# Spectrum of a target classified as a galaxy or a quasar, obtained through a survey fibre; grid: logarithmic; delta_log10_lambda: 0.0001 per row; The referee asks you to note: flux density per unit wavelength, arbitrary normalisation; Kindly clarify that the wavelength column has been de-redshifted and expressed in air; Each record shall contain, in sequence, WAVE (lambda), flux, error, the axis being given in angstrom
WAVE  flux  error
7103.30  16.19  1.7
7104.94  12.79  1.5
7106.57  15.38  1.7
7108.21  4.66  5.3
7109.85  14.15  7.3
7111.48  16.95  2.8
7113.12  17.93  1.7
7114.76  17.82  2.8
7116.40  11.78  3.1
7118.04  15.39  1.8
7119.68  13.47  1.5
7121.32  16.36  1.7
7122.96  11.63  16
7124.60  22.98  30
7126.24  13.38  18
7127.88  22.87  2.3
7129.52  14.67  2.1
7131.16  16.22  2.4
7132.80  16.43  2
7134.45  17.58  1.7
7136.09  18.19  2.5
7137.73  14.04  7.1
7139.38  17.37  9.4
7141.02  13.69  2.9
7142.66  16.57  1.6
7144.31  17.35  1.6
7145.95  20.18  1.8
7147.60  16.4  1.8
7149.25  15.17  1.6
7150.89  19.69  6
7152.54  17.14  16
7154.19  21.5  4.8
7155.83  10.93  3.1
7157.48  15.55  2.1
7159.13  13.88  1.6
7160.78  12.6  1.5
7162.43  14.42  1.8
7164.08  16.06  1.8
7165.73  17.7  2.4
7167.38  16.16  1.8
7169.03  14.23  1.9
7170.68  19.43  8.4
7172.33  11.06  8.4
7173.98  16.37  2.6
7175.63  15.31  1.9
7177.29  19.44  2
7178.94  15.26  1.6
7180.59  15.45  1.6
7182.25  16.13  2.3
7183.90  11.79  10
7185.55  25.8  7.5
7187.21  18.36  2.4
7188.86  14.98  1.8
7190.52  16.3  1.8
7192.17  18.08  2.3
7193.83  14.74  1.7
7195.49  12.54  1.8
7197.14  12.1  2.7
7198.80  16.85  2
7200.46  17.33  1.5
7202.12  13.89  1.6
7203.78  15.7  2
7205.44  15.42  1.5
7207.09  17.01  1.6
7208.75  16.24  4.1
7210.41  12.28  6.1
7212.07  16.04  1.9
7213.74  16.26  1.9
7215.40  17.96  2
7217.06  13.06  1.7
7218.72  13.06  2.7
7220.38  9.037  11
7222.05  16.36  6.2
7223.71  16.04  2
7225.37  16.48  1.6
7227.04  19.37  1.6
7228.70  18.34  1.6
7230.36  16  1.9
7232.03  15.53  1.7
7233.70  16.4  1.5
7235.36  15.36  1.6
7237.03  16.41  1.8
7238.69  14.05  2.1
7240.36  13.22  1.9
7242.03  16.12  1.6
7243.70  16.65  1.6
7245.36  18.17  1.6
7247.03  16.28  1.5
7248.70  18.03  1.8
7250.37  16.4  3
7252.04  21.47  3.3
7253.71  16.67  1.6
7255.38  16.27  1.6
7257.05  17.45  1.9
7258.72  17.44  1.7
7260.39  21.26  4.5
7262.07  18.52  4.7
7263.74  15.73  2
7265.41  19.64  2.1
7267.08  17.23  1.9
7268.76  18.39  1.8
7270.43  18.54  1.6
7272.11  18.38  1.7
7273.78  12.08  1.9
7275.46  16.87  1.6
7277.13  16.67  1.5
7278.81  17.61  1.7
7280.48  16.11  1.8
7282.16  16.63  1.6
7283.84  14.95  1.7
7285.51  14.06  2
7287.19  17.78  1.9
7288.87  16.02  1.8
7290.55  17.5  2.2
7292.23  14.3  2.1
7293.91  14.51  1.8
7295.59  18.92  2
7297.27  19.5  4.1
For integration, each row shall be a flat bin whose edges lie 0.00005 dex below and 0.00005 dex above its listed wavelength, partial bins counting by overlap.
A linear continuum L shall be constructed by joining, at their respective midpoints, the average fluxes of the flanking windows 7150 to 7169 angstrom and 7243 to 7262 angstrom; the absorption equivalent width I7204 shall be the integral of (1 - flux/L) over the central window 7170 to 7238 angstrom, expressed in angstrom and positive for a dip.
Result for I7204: 4.0 angstrom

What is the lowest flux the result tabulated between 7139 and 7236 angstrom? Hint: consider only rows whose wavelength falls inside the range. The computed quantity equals 9.037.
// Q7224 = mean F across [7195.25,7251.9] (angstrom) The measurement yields 15.7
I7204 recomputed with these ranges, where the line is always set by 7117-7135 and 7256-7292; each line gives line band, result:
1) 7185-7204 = 0.46 angstrom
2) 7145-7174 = 0.88 angstrom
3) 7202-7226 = 2.52 angstrom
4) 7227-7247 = 0.82 angstrom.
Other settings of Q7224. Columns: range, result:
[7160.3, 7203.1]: 15.9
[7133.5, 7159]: 16.7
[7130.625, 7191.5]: 16.4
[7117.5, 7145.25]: 16.4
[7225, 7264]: 17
